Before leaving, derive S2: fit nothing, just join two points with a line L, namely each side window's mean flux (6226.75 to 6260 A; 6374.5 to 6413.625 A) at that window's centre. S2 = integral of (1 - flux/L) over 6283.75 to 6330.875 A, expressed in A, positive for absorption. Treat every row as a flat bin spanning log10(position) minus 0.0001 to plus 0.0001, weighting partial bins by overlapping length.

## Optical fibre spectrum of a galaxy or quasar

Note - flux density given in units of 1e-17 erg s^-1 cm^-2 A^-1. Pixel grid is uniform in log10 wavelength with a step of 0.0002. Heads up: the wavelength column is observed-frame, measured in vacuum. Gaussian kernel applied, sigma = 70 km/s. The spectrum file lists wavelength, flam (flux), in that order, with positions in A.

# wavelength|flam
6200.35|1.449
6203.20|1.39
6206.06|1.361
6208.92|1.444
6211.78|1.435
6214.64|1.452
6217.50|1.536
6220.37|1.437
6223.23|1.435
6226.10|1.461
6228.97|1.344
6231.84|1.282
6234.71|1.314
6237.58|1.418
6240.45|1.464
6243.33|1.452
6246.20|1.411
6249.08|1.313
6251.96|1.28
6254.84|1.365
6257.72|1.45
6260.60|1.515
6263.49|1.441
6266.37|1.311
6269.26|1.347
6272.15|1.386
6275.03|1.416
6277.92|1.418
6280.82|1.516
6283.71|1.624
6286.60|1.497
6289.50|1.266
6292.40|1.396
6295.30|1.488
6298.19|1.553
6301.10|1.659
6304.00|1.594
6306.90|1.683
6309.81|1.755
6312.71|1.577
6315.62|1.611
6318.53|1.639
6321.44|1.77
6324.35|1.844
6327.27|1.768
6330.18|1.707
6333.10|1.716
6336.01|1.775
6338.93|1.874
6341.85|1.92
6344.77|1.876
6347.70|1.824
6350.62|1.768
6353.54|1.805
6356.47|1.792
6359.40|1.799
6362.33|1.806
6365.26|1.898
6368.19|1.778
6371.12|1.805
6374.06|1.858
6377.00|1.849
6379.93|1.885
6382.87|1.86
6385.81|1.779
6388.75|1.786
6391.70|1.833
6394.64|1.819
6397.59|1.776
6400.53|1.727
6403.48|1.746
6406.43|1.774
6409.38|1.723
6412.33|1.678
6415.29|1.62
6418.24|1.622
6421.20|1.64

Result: -1.7 A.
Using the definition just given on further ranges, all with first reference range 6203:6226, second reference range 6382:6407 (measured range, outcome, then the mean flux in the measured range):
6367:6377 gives -0.4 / 1.82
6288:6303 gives 1.1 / 1.48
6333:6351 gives -1.6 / 1.83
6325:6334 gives -0.4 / 1.74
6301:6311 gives -0.3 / 1.67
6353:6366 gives -0.7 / 1.82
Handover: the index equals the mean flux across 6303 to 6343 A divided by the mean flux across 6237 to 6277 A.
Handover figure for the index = 1.2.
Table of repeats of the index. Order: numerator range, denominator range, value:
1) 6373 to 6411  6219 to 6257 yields 1.30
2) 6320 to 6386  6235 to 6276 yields 1.30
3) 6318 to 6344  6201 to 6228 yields 1.24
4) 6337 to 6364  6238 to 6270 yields 1.31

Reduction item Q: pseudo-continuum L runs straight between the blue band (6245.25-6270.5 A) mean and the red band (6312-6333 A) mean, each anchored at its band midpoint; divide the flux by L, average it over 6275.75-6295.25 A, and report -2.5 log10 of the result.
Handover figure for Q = 0.05 mag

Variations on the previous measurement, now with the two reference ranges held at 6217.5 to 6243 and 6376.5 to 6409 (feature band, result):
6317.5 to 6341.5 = -0.080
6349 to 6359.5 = -0.053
